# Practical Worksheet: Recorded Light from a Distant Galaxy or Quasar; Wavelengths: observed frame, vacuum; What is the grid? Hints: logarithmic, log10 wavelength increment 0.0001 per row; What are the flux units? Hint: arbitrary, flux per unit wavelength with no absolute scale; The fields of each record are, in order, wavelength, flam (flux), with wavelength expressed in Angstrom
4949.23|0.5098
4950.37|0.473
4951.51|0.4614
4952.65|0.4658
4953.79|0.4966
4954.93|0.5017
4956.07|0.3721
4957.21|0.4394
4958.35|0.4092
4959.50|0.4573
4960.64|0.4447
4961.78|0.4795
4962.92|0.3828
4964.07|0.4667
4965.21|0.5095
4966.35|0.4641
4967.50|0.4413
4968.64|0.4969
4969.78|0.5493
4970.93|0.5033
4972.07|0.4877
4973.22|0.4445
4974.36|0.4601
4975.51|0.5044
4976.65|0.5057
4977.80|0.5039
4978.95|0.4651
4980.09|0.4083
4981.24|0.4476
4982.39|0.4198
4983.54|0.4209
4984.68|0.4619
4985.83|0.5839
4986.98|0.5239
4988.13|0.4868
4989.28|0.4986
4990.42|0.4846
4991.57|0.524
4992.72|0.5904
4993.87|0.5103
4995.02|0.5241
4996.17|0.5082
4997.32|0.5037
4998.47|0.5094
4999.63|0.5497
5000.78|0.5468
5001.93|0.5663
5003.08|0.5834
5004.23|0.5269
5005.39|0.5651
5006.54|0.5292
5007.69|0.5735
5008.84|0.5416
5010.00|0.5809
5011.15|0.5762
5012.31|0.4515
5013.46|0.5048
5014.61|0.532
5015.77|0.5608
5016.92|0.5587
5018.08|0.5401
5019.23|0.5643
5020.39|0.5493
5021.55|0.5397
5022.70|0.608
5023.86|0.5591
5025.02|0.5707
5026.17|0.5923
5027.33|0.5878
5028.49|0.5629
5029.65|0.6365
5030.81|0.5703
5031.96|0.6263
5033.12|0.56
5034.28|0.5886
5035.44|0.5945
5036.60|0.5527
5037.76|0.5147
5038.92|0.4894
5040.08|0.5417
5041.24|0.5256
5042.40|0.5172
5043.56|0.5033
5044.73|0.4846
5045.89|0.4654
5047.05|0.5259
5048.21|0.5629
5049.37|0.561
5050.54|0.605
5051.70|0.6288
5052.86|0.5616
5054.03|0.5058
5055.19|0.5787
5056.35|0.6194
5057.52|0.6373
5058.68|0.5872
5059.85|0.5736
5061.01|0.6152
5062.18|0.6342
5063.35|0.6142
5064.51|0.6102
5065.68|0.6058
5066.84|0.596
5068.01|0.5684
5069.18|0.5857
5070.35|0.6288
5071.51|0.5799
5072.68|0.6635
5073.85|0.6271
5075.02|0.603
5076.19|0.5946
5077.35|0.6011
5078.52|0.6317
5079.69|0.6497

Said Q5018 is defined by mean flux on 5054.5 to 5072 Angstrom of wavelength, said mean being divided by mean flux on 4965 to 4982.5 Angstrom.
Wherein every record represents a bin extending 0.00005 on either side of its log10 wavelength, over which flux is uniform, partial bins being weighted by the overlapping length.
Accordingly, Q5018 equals 1.26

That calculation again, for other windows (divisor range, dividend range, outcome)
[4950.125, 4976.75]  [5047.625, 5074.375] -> 1.28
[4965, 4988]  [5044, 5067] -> 1.20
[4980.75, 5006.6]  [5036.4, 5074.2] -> 1.11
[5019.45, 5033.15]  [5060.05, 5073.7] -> 1.05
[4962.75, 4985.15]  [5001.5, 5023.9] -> 1.17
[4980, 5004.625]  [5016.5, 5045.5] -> 1.09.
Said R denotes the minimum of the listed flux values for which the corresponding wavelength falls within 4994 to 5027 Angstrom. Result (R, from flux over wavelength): 0.4515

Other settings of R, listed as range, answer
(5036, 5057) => 0.4654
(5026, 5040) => 0.4894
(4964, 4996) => 0.4083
